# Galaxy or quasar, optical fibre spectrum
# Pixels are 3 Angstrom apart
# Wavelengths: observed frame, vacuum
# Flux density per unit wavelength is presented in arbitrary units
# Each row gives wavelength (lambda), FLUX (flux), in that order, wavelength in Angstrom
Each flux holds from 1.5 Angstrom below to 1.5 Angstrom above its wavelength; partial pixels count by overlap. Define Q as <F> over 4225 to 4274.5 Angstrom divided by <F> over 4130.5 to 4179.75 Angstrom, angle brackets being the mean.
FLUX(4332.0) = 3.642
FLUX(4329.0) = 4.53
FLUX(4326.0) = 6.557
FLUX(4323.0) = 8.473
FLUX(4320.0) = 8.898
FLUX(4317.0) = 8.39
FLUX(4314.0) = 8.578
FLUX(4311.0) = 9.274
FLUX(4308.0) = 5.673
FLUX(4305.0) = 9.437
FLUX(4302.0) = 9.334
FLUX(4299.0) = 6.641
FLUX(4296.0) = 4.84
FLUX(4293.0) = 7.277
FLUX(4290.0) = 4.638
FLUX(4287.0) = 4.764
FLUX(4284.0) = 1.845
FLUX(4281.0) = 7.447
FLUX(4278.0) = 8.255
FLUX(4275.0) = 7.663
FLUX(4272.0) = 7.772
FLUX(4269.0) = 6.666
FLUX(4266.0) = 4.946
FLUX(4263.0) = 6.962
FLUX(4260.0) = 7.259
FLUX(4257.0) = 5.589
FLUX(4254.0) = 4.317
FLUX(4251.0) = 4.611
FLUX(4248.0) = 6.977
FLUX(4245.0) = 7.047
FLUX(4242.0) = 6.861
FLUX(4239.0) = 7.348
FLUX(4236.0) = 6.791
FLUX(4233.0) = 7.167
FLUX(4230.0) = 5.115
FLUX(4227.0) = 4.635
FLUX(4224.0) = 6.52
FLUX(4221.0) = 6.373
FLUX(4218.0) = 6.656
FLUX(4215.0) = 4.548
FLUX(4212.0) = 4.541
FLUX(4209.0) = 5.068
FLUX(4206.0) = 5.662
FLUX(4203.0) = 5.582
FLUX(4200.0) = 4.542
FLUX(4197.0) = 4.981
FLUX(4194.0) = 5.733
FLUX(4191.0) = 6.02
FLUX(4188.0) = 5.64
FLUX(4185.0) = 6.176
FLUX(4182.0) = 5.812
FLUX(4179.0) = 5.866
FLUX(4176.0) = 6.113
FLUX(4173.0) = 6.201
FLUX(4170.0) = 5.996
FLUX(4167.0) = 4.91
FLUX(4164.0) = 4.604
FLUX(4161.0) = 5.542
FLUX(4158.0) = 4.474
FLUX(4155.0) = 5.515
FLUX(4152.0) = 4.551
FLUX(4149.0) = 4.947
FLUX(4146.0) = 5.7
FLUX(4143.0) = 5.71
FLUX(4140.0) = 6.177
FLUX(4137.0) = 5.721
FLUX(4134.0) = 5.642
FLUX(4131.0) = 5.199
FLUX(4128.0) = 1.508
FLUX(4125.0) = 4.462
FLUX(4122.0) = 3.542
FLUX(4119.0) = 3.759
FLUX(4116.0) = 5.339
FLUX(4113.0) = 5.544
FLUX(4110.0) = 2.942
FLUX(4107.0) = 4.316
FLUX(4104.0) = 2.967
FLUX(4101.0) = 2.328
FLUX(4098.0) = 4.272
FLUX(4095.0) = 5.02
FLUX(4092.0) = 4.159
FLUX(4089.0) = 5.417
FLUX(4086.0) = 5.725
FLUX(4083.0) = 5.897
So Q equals 1.15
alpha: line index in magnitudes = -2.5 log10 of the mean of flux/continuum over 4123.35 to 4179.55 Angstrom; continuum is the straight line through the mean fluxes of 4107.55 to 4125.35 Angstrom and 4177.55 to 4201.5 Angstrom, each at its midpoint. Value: -0.061 mag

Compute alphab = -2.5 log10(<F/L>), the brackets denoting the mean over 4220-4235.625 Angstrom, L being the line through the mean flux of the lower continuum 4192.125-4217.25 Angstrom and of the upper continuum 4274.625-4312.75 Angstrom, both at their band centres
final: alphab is -0.09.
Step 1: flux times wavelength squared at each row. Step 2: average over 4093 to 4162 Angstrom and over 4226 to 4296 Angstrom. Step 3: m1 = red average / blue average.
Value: 1.44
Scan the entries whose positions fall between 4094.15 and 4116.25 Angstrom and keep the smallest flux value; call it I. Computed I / 2.328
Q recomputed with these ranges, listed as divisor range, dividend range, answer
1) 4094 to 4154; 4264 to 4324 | 1.57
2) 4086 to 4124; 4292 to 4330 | 1.80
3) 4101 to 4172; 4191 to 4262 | 1.24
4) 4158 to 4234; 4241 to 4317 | 1.19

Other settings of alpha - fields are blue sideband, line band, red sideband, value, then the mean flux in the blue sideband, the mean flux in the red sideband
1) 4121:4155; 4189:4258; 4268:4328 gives 0.05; 4.88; 7.1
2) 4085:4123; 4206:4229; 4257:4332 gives 0.06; 4.25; 6.83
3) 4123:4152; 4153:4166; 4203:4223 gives 0.02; 4.96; 5.51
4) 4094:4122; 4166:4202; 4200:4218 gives -0.17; 4.01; 5.17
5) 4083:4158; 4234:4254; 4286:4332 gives -0.04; 4.63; 7.07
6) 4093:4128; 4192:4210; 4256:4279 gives 0.07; 3.94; 6.89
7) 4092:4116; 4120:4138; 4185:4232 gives 0.02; 4.02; 5.48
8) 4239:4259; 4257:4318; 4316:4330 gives -0.01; 6.04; 7.43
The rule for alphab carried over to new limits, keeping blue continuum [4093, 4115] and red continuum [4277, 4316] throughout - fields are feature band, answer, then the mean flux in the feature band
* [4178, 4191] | -0.15 mag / 5.89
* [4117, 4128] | 0.15 mag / 3.66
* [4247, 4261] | 0.09 mag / 5.65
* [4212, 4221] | 0.01 mag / 5.55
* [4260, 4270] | 0.00 mag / 6.33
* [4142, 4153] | -0.14 mag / 5.24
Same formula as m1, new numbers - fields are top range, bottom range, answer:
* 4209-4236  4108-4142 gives 1.32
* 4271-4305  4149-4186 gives 1.27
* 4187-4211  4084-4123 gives 1.31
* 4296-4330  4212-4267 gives 1.32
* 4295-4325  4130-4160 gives 1.61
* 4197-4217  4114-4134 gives 1.27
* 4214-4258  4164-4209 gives 1.11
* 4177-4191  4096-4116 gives 1.58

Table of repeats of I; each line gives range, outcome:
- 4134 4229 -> 4.474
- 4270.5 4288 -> 1.845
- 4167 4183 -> 4.91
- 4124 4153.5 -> 1.508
